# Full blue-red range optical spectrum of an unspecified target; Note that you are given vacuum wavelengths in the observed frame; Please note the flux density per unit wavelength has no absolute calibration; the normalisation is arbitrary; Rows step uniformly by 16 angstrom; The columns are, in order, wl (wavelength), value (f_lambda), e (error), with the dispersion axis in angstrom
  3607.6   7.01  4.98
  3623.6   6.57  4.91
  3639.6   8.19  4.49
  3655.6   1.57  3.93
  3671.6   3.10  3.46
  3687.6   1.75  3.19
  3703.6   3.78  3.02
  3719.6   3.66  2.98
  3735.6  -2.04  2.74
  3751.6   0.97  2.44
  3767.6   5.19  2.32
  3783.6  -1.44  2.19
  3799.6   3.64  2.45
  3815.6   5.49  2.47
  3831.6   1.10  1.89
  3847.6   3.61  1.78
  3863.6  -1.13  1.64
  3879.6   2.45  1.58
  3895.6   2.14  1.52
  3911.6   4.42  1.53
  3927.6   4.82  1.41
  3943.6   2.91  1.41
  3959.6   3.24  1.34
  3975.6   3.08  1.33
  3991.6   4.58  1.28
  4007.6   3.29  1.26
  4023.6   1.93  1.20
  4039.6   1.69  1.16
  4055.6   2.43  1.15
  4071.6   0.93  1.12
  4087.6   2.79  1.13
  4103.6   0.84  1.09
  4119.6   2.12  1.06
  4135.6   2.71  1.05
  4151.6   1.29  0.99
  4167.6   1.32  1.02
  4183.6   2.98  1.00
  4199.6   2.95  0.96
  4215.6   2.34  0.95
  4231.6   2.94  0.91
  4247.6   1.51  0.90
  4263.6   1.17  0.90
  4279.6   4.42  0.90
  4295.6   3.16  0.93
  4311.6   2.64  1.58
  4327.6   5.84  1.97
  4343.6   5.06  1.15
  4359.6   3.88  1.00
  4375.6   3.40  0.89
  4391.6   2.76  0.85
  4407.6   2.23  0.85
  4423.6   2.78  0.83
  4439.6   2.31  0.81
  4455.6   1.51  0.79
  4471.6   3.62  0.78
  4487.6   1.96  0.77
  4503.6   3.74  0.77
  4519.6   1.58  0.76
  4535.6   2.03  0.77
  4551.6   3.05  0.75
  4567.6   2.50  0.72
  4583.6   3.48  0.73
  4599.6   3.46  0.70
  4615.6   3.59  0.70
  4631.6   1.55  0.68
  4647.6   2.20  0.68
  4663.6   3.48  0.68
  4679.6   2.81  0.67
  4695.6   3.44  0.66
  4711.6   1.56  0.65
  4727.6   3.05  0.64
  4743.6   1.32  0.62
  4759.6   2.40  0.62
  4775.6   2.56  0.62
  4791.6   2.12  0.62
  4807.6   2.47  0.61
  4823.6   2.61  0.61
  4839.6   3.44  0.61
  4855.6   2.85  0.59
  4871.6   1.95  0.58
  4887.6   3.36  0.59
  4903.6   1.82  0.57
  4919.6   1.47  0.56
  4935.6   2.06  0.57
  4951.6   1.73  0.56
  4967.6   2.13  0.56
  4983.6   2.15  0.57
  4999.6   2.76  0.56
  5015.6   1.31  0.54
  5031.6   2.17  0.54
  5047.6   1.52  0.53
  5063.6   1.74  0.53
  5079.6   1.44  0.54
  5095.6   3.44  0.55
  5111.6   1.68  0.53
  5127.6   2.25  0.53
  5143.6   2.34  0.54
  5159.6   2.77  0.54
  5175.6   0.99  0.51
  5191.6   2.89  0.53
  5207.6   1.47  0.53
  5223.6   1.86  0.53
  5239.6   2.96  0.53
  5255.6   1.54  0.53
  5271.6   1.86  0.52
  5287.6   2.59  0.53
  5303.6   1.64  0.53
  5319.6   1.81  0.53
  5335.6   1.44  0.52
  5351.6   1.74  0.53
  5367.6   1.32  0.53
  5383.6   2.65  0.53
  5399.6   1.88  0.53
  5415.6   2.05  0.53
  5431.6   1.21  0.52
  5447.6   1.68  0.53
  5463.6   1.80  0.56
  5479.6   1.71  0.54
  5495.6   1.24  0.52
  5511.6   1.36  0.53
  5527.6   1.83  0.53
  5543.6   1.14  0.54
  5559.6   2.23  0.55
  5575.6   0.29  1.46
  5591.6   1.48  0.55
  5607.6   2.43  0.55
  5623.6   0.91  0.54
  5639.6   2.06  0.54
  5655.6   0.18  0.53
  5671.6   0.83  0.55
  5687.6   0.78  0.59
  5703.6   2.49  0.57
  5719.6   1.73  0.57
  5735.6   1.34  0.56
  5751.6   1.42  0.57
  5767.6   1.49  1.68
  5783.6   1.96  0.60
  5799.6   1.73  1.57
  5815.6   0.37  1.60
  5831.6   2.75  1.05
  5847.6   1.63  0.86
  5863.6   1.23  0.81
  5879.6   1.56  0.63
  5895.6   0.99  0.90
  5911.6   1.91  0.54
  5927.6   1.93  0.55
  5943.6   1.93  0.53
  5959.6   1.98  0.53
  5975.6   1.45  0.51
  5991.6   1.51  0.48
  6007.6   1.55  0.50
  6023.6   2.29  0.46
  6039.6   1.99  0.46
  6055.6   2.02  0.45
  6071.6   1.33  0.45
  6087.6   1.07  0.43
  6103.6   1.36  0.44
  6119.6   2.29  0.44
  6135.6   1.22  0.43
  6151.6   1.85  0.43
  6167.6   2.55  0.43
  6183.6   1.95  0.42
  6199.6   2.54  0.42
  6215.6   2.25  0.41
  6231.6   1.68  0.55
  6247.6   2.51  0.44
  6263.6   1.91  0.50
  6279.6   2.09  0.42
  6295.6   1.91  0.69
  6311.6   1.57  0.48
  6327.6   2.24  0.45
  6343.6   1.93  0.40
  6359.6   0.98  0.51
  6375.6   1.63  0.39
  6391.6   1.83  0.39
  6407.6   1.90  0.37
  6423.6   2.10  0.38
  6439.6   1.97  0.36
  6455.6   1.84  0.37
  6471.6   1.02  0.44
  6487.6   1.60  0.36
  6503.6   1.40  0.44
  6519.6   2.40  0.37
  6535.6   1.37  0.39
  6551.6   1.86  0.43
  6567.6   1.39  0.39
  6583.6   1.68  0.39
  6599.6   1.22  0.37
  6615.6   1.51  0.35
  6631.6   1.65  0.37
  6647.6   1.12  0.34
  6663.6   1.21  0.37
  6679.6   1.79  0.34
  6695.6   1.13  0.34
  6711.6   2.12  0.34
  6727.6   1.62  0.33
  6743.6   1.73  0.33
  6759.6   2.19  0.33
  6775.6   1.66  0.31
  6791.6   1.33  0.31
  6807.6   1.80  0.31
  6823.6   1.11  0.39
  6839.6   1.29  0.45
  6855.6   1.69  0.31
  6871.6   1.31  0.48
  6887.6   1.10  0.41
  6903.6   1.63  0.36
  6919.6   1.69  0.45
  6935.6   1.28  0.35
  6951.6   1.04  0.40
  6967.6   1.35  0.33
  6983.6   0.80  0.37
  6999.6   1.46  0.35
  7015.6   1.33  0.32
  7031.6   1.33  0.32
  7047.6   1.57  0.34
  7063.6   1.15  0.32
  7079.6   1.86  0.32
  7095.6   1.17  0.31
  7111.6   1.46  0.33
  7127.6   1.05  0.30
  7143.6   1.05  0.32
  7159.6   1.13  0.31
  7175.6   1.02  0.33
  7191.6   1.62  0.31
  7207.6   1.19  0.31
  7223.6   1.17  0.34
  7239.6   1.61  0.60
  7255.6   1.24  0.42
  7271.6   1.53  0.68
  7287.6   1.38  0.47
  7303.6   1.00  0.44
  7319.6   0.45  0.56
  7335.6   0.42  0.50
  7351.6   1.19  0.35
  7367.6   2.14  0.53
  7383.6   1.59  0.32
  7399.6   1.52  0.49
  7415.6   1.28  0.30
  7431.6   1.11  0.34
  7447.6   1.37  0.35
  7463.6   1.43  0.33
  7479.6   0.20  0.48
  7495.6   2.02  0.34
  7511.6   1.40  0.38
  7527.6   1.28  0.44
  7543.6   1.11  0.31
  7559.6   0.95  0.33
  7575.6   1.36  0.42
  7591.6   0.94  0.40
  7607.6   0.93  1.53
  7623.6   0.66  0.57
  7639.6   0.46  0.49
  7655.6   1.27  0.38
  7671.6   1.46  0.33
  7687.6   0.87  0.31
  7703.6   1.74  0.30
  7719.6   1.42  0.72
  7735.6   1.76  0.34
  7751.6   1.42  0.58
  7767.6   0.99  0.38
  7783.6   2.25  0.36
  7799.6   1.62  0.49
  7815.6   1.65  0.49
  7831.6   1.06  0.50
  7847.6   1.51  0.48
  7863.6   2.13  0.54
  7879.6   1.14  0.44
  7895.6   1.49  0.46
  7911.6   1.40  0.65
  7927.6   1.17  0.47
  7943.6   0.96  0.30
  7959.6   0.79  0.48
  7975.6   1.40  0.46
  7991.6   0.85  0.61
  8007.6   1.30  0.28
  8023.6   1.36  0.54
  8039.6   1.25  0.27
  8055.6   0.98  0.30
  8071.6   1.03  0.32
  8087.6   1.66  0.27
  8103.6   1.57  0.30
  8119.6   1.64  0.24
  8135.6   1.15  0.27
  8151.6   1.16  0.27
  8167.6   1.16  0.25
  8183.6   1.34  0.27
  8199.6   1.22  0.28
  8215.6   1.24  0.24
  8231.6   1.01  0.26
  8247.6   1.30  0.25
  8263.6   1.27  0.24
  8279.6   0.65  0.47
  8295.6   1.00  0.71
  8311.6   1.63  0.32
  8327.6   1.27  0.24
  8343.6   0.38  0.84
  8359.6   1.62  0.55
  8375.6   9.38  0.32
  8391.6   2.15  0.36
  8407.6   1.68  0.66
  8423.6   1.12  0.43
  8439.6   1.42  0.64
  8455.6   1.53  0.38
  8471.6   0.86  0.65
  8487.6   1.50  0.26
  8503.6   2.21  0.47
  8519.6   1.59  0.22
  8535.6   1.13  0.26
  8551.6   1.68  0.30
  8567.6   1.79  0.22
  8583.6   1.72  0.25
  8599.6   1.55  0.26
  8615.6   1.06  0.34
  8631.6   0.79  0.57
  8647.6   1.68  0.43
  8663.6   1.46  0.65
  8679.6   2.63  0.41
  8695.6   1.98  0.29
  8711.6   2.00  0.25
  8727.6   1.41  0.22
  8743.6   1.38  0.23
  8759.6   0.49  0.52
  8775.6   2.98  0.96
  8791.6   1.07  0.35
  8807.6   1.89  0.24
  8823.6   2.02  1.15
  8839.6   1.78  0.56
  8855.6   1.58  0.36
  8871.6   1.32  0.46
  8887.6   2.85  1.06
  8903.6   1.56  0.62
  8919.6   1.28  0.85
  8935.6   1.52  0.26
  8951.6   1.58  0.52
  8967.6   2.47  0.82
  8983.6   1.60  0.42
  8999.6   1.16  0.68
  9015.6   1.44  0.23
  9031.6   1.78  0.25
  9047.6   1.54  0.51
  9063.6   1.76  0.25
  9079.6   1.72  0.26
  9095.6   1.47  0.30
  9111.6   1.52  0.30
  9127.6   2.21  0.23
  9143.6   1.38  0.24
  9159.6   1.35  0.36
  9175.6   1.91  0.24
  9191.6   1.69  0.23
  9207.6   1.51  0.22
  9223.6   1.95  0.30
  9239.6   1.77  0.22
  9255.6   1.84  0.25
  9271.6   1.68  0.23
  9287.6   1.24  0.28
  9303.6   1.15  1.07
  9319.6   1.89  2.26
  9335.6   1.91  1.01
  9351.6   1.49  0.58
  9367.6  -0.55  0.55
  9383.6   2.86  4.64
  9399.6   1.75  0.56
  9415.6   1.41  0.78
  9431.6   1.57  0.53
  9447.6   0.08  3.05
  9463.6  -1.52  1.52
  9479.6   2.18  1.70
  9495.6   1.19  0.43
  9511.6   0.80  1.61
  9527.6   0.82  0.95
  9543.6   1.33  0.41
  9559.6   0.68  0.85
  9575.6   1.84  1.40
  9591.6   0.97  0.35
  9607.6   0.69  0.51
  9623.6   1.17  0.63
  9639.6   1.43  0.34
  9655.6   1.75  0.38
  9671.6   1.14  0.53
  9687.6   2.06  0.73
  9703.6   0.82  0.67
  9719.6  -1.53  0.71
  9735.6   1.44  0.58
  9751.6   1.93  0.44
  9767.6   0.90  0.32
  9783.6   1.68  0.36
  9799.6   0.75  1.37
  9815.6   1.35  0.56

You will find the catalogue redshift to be 1.25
